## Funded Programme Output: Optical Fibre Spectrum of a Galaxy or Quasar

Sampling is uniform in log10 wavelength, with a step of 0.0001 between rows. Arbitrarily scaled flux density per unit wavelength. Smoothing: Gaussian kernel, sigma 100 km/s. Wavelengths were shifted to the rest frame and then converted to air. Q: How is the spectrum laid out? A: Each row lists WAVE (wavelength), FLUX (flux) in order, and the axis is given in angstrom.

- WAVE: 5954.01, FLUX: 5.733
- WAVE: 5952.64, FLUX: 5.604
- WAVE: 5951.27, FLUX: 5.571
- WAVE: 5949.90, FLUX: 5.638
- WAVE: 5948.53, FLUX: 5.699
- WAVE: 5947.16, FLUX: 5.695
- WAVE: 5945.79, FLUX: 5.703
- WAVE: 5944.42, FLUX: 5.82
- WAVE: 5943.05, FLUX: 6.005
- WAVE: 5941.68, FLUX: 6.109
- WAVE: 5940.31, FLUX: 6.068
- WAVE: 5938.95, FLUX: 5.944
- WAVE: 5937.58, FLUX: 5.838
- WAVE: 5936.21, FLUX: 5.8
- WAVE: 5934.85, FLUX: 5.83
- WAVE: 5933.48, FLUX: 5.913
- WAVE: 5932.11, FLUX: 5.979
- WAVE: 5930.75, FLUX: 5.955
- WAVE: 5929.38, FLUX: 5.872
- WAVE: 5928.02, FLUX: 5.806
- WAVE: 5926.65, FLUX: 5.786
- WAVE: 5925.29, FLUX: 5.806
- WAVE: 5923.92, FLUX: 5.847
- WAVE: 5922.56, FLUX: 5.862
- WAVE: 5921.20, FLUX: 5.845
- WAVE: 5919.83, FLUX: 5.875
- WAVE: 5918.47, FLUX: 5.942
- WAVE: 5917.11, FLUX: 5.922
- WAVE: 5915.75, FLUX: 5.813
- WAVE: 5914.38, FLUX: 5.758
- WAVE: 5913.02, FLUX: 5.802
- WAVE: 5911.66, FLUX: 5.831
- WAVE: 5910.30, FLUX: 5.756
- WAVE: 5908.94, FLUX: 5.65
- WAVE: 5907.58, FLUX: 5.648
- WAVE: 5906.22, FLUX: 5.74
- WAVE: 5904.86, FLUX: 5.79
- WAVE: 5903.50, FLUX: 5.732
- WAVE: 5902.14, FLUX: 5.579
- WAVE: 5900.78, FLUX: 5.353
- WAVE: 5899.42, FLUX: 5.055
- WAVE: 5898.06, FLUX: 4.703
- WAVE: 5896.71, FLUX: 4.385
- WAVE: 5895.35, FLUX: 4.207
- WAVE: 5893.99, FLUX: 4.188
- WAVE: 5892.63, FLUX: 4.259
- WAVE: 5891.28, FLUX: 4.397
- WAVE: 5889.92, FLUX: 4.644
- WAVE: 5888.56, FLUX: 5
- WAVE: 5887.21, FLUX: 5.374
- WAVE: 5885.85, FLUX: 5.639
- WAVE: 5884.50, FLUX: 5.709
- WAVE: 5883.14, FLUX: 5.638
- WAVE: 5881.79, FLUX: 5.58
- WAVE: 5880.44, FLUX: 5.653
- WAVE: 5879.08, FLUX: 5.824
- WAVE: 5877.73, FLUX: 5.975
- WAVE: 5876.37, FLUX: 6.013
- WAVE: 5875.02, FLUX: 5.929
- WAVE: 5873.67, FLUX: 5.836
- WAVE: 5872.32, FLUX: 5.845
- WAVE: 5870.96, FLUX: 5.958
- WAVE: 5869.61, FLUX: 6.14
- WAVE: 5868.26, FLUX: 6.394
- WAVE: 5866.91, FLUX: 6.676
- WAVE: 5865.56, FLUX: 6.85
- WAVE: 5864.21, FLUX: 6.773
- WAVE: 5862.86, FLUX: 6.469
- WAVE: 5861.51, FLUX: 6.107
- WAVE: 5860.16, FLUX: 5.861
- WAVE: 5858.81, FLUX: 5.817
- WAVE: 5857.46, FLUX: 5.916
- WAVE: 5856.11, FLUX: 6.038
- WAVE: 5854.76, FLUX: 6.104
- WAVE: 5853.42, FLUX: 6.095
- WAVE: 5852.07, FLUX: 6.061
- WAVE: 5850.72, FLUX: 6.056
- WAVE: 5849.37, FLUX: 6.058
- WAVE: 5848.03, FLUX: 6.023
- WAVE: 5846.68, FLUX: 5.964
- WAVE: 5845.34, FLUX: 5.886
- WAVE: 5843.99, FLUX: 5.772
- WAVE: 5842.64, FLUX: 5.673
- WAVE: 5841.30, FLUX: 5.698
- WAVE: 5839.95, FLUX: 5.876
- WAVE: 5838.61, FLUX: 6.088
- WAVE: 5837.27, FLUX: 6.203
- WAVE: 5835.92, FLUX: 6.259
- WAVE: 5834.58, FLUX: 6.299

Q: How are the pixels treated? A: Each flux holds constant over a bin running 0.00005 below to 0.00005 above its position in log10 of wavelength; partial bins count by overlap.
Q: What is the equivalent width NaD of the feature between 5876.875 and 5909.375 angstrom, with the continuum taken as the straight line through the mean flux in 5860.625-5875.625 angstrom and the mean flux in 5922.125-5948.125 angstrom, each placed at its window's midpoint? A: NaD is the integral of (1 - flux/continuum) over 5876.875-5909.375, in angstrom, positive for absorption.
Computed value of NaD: 4.7 angstrom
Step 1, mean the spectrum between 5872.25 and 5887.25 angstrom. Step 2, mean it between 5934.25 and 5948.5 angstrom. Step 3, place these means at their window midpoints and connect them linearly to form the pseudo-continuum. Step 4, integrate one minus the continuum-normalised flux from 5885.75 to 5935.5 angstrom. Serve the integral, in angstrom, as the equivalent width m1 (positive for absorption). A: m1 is 3.0 angstrom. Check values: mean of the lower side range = 5.76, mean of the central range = 5.47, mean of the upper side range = 5.87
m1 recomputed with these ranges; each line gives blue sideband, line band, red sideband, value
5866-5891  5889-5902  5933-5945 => 2.6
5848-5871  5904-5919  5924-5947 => 0.5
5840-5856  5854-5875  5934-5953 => -0.9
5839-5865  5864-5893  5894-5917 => 0.0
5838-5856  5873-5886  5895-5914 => -0.3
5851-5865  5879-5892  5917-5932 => 1.5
